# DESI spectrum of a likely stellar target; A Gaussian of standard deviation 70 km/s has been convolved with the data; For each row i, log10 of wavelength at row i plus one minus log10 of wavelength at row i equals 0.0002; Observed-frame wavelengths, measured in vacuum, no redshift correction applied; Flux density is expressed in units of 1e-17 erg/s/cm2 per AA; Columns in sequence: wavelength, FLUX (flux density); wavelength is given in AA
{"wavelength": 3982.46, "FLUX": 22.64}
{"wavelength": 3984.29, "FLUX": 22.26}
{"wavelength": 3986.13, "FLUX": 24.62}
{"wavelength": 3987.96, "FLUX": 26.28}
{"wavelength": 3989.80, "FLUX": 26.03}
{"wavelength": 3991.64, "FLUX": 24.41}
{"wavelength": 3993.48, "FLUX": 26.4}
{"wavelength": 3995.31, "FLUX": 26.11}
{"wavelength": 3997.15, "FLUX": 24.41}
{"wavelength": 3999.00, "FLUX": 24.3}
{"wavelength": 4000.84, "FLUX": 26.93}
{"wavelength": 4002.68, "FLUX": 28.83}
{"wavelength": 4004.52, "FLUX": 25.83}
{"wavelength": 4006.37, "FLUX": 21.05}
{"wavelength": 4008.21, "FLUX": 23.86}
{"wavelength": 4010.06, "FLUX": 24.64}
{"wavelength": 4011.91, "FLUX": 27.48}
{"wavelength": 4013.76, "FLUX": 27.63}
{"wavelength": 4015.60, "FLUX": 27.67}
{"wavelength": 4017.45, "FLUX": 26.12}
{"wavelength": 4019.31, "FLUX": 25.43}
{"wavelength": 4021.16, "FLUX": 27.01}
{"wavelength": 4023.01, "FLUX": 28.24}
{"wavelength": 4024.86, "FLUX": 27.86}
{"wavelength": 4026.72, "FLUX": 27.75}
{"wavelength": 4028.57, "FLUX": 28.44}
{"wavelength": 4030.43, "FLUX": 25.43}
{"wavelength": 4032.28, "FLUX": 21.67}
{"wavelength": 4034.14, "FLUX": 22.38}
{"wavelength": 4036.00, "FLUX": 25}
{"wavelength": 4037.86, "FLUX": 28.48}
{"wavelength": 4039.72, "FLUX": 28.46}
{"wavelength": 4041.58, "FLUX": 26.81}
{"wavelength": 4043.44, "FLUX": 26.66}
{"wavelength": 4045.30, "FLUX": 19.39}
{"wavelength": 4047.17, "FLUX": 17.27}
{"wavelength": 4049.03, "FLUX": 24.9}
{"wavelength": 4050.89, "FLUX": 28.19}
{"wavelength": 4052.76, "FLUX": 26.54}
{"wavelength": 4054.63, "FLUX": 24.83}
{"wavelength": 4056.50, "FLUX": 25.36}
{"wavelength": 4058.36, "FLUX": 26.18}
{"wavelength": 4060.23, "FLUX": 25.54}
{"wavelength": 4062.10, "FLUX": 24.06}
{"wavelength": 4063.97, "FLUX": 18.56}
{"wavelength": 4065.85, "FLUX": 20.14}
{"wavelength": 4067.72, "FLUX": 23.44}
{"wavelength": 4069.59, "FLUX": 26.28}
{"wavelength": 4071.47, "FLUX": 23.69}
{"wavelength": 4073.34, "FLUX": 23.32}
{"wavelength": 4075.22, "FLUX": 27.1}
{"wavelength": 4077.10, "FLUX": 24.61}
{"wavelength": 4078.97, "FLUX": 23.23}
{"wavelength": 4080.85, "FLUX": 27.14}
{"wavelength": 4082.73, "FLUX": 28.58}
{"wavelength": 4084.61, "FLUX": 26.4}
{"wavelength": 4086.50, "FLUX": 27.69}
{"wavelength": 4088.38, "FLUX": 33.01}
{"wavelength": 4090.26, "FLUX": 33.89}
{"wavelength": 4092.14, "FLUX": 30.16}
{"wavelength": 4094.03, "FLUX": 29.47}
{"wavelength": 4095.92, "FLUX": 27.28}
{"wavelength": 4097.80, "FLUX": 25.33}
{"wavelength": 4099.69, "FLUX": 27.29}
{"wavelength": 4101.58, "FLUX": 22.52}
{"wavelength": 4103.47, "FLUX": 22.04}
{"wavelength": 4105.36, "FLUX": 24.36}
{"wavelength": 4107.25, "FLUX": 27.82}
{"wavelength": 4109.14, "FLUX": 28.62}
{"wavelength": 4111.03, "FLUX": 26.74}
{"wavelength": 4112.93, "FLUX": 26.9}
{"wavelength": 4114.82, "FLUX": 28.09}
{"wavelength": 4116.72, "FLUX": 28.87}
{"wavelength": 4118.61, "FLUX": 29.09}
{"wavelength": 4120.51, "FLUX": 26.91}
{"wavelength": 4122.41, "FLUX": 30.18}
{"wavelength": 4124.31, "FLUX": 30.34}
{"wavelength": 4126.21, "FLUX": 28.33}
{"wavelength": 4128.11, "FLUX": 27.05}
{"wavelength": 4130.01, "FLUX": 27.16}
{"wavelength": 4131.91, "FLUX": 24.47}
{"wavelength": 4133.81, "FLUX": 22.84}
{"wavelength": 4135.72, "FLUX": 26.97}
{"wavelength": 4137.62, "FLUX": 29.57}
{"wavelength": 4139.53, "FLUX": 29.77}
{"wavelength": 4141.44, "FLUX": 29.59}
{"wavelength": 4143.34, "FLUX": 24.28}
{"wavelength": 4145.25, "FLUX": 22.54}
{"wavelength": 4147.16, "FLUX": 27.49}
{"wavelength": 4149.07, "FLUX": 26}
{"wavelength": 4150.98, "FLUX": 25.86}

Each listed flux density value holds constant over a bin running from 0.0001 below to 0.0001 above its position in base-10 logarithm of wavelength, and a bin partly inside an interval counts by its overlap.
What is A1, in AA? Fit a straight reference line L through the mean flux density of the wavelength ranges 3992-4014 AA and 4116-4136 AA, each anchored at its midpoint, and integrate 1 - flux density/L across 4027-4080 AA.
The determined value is 3.6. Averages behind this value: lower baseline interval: 25.5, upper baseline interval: 27.5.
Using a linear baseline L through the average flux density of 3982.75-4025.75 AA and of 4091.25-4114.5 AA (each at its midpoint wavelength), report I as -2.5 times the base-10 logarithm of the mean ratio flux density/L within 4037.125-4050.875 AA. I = 0.056 mag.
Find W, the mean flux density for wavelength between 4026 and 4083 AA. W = 24.8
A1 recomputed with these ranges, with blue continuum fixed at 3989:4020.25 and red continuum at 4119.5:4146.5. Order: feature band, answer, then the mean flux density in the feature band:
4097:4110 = 0.7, 25.4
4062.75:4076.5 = 1.6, 23.3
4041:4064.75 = 1.9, 24.2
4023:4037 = 0.2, 25.7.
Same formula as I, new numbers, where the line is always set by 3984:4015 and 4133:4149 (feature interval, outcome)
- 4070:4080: 0.07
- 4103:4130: -0.05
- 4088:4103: -0.08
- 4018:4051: 0.01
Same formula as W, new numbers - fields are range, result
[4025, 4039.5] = 25.8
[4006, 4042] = 26.1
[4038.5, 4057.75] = 24.9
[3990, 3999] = 25.3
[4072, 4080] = 24.6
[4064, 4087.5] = 24.9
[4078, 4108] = 27.3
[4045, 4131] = 26.2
